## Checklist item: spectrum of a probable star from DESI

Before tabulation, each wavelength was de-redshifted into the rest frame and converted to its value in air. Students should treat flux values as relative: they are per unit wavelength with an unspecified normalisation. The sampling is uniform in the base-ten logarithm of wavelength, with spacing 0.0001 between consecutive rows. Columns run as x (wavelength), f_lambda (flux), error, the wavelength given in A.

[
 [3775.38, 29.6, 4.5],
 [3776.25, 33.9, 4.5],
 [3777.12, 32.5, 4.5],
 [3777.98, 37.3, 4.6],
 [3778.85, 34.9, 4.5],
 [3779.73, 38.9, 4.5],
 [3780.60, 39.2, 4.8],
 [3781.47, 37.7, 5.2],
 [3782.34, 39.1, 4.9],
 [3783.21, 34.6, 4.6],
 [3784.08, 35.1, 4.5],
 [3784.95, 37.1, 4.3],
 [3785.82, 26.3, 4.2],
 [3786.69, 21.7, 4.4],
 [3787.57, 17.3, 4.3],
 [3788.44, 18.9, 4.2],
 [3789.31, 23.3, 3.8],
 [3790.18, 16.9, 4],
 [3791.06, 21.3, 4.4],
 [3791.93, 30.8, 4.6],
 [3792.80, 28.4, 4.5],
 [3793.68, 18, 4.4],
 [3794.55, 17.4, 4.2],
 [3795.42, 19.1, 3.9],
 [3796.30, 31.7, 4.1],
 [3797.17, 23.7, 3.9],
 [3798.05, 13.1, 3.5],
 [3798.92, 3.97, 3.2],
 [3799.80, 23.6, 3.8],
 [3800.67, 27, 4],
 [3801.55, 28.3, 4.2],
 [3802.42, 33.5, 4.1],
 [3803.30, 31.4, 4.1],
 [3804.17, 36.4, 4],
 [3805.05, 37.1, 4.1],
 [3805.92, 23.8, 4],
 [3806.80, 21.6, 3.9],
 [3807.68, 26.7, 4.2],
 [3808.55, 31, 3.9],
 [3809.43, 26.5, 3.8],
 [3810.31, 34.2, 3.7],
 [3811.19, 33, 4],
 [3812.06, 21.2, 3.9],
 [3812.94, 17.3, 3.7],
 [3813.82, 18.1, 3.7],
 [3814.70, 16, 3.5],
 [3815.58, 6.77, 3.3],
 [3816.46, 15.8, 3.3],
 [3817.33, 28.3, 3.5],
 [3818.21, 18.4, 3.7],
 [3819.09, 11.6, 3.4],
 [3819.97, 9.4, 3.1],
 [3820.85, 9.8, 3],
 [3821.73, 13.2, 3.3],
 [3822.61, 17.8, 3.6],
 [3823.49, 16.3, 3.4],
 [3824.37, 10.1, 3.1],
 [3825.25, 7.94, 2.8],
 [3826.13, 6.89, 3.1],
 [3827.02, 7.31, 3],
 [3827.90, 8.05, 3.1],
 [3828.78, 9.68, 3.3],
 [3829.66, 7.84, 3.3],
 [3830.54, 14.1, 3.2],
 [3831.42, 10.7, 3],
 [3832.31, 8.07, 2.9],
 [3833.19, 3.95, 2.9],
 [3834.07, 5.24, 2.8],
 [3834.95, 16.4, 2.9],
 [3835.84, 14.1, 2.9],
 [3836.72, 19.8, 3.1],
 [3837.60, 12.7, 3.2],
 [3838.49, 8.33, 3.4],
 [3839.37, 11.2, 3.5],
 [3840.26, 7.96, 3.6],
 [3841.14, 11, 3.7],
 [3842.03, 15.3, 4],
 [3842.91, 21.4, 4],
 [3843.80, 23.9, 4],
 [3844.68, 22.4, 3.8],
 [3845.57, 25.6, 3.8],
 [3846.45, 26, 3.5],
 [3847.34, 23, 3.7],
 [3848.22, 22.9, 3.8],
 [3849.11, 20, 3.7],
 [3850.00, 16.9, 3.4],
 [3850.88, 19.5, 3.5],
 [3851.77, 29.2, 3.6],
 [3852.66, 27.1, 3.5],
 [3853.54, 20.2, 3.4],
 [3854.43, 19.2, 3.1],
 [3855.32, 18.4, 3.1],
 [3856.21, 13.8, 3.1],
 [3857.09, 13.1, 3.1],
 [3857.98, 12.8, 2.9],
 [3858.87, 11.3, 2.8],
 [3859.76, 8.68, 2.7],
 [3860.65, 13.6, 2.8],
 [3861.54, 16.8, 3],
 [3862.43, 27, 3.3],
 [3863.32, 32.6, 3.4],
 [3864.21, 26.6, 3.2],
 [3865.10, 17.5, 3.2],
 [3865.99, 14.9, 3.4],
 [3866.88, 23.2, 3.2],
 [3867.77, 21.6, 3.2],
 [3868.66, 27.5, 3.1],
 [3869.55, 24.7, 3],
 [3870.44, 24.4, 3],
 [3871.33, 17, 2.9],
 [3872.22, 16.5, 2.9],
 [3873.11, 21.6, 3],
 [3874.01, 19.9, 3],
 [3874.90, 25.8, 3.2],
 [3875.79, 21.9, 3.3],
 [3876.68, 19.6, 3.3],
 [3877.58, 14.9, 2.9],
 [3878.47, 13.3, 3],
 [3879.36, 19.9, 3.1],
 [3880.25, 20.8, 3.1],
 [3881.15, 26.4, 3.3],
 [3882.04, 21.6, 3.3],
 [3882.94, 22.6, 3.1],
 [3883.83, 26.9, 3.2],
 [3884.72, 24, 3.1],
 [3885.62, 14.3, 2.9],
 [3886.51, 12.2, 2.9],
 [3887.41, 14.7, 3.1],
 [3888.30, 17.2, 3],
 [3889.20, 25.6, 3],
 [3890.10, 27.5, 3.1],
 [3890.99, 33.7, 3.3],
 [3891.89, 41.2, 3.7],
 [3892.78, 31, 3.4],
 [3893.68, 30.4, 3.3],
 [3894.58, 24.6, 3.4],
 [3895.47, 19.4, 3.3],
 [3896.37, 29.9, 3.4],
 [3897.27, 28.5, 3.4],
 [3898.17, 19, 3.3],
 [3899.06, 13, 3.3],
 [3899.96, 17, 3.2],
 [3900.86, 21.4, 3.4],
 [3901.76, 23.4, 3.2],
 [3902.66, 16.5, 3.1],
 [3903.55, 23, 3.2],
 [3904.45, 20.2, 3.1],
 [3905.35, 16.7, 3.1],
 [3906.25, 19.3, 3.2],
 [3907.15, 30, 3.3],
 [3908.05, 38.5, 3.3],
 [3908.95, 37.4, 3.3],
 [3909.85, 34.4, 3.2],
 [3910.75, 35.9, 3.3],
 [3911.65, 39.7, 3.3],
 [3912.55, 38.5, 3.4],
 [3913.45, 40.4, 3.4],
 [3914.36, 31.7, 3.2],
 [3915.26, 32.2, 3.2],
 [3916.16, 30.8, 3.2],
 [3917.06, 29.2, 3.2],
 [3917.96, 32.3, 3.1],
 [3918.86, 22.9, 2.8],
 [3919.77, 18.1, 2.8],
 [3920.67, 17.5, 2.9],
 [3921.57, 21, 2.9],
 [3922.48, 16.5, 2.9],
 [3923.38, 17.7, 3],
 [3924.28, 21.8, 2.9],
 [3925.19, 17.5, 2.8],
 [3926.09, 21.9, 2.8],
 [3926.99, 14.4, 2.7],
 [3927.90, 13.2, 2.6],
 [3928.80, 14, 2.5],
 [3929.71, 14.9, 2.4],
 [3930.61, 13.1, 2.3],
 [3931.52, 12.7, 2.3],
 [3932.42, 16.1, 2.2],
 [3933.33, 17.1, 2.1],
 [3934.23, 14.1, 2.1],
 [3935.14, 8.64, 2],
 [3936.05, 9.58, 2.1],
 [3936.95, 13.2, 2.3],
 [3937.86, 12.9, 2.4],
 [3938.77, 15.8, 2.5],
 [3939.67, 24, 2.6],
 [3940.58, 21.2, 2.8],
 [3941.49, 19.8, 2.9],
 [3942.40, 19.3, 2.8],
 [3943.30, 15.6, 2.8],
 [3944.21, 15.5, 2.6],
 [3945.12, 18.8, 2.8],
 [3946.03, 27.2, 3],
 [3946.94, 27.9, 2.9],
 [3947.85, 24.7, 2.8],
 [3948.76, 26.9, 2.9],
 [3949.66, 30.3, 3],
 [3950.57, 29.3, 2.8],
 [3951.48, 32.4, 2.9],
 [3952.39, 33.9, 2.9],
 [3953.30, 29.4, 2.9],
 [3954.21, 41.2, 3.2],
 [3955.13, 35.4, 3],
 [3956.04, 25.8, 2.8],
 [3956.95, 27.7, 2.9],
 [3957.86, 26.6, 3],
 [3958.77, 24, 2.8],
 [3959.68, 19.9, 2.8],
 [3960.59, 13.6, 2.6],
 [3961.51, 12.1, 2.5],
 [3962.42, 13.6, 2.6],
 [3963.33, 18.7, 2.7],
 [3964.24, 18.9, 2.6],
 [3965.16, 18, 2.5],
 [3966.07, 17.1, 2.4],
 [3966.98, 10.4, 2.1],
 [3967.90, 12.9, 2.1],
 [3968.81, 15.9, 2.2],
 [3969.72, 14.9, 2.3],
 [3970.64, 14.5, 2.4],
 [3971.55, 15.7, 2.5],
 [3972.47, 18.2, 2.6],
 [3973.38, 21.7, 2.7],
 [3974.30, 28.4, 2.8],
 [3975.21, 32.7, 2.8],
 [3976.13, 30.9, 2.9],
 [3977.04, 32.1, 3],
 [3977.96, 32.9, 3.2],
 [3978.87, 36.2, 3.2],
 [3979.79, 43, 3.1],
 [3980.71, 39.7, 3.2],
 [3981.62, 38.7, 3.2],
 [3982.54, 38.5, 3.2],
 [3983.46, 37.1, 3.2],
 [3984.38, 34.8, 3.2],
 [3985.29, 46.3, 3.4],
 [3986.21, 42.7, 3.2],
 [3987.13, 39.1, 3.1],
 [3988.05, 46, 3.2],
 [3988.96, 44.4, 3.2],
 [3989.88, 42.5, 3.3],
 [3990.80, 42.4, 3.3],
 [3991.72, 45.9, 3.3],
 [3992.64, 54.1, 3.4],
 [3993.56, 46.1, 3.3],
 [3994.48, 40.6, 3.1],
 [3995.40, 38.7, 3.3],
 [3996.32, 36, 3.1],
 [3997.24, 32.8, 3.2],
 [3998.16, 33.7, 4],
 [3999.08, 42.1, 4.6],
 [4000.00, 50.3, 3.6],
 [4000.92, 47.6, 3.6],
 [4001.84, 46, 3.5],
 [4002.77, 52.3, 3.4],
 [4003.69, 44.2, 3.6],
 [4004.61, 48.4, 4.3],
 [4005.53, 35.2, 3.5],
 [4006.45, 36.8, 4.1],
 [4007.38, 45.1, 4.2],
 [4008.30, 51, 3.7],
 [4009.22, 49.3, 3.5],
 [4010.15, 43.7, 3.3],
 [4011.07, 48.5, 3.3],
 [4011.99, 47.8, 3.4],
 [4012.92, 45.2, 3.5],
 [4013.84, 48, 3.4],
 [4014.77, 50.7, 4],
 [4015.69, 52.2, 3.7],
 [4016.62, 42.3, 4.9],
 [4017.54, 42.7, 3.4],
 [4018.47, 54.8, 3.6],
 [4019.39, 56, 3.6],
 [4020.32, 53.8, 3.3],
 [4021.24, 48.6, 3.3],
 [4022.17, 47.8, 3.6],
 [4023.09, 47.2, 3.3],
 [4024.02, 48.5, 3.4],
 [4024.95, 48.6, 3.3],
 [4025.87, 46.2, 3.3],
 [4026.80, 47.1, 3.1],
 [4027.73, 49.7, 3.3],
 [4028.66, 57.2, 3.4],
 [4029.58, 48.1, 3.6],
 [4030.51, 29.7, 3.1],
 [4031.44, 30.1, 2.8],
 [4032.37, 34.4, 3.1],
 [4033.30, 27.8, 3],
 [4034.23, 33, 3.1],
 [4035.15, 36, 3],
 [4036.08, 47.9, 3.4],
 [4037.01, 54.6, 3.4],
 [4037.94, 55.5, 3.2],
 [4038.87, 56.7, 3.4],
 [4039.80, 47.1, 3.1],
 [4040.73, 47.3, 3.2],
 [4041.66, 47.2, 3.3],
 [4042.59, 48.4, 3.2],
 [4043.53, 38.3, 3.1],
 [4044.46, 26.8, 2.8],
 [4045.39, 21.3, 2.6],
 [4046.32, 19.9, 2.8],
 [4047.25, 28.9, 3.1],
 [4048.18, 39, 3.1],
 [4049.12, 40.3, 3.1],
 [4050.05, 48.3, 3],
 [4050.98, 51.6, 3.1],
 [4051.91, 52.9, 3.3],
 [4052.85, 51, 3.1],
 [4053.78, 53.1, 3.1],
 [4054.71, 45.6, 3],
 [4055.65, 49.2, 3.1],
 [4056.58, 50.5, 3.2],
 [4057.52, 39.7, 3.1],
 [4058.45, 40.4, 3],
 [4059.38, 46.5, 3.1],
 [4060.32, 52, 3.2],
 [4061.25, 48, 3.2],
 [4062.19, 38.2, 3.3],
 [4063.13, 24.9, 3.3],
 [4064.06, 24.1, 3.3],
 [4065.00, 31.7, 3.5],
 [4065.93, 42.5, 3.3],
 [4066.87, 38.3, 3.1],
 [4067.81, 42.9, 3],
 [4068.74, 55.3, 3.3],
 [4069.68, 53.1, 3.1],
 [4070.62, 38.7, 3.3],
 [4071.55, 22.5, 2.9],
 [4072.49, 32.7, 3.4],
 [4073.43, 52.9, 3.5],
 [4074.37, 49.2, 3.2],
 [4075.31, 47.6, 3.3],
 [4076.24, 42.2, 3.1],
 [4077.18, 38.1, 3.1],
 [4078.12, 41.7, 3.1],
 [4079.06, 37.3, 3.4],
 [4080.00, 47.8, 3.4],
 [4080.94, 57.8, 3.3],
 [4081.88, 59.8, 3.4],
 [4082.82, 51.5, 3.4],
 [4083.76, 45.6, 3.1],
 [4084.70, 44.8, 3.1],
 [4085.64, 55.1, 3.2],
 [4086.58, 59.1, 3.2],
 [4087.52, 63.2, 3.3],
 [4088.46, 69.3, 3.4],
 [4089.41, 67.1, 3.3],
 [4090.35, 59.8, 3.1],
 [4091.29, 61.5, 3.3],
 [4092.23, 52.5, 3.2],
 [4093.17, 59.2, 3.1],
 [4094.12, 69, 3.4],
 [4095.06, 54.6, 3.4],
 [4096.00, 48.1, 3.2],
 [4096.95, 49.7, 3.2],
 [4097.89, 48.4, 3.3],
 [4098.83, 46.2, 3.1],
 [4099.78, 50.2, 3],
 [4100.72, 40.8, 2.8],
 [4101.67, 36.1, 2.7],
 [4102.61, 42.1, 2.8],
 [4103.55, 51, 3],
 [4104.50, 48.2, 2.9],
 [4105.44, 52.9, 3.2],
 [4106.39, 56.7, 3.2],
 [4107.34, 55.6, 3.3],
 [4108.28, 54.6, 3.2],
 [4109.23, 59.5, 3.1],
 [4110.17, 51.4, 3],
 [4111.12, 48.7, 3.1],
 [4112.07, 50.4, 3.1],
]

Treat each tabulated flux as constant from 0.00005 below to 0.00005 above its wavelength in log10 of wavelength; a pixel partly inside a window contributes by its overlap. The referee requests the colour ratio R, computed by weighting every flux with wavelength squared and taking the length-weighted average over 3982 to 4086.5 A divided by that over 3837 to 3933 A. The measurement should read 2.2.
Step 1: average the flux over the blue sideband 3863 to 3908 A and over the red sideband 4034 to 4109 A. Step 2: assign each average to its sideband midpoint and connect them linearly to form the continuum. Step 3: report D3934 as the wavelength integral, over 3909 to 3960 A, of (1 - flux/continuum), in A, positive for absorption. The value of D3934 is 9.2 A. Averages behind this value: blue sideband 22.4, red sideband 46.7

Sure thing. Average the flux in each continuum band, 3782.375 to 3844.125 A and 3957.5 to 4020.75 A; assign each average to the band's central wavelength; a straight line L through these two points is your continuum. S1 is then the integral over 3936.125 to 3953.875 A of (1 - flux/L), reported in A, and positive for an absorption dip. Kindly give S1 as 5.1 A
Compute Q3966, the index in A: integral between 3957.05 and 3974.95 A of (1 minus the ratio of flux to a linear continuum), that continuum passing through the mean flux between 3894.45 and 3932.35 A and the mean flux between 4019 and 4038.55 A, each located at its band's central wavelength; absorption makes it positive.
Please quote 8.3 A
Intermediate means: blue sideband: 23.7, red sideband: 45.2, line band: 18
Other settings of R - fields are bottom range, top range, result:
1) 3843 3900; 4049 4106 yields 2.46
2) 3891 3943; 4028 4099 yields 2.16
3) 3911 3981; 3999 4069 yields 2.03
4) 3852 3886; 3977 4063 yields 2.34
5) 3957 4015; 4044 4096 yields 1.38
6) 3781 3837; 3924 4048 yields 1.82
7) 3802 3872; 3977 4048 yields 2.57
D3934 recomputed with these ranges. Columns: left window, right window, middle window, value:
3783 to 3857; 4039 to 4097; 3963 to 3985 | 6.2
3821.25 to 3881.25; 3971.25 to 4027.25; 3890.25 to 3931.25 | 3.0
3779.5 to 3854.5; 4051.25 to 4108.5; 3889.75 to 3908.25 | 2.7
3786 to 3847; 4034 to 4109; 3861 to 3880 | 2.5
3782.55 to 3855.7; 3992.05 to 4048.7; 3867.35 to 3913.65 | 6.7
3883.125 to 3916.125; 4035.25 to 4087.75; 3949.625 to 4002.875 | 5.0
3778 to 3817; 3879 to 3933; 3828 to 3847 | 8.4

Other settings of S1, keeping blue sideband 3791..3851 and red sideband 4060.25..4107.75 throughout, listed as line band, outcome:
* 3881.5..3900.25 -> 2.0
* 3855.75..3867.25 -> 2.7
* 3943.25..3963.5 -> 5.0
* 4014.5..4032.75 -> -2.4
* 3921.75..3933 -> 5.2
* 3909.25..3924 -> 0.2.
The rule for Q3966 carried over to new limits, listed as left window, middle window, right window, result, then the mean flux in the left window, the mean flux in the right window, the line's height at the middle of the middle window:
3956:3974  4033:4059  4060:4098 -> -2.3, 17.9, 48.2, 39.5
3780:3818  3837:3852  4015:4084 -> 5.4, 25.4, 43.9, 28.8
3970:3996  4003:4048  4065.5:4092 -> -2.3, 36.4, 49.2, 42.1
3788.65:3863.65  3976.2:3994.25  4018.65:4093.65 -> -1.7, 18.6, 45.6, 37.3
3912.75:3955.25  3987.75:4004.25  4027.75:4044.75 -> -4.3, 22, 42.9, 34.7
